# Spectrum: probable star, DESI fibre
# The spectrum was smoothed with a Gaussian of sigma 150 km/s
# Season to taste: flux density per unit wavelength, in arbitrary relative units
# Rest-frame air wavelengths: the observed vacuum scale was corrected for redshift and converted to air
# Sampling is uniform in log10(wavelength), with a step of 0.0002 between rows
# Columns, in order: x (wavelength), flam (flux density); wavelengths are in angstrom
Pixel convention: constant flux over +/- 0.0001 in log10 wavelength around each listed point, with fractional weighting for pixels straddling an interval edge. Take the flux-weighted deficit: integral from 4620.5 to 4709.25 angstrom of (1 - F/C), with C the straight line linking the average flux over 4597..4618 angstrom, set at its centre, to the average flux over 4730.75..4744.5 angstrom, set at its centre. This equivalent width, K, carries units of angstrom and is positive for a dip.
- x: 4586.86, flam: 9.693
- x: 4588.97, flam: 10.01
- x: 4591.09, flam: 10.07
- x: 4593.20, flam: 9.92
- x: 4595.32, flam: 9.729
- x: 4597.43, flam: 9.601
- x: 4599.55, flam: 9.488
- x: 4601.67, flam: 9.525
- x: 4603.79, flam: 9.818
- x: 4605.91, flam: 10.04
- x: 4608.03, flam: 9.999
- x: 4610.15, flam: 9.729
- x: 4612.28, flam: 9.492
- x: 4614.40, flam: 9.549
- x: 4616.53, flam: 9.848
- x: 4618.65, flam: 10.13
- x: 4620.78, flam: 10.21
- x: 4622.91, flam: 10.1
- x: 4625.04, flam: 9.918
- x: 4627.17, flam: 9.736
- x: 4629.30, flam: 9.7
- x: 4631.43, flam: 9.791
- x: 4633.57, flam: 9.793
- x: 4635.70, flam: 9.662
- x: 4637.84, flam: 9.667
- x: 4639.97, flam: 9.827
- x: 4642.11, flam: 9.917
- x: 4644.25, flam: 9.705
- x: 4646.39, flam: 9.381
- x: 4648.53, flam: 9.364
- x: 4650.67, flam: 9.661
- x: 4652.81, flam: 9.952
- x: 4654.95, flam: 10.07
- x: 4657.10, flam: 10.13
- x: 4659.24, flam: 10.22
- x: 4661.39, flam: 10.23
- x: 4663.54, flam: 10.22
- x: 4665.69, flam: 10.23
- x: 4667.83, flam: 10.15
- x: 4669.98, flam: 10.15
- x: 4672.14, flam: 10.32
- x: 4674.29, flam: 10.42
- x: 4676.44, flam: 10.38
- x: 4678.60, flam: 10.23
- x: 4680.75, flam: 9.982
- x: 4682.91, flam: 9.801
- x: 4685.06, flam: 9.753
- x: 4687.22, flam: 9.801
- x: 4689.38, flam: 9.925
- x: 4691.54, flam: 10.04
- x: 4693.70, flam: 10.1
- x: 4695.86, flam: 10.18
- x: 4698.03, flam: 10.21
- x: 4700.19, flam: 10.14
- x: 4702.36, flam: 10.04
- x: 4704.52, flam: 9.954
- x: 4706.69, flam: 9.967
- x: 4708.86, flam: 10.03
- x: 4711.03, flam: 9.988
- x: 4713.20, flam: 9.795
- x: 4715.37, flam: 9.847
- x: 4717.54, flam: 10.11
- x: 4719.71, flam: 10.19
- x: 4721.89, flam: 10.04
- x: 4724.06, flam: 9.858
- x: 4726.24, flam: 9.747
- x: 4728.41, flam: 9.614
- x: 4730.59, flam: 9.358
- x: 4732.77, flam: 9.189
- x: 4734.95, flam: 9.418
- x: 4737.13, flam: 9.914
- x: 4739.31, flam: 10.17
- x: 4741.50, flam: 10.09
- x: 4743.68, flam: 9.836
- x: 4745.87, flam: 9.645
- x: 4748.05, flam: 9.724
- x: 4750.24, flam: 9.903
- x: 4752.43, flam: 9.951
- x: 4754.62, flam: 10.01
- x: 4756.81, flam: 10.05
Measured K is -2.25 angstrom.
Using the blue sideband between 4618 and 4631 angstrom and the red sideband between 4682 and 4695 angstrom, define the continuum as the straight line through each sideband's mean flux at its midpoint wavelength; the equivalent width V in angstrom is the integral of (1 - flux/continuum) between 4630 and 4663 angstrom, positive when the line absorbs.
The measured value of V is 0.4 angstrom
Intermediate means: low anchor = 9.95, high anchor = 9.91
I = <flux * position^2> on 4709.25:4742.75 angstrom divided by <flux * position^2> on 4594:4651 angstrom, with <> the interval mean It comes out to 1.1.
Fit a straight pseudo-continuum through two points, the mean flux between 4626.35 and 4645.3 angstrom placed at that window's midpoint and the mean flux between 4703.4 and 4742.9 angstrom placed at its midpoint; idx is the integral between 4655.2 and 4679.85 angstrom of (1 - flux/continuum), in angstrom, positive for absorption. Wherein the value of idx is -1.12 angstrom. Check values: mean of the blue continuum 9.75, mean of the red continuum 9.85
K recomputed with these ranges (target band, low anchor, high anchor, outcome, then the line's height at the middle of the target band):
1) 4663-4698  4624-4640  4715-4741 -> -1.2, 9.78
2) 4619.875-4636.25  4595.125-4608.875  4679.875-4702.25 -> -0.1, 9.82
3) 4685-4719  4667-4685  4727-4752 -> -0.1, 9.98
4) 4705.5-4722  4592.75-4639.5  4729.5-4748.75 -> -0.5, 9.72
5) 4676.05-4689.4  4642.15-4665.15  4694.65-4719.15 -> 0.0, 9.97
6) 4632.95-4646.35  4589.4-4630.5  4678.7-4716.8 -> 0.2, 9.88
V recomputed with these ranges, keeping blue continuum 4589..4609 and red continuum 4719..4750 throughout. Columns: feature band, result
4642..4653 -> 0.20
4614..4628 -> -0.21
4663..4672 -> -0.38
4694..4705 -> -0.38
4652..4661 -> -0.29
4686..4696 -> -0.21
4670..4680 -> -0.53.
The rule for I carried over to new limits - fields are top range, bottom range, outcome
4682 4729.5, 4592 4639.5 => 1.06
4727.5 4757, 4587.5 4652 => 1.05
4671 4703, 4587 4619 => 1.07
